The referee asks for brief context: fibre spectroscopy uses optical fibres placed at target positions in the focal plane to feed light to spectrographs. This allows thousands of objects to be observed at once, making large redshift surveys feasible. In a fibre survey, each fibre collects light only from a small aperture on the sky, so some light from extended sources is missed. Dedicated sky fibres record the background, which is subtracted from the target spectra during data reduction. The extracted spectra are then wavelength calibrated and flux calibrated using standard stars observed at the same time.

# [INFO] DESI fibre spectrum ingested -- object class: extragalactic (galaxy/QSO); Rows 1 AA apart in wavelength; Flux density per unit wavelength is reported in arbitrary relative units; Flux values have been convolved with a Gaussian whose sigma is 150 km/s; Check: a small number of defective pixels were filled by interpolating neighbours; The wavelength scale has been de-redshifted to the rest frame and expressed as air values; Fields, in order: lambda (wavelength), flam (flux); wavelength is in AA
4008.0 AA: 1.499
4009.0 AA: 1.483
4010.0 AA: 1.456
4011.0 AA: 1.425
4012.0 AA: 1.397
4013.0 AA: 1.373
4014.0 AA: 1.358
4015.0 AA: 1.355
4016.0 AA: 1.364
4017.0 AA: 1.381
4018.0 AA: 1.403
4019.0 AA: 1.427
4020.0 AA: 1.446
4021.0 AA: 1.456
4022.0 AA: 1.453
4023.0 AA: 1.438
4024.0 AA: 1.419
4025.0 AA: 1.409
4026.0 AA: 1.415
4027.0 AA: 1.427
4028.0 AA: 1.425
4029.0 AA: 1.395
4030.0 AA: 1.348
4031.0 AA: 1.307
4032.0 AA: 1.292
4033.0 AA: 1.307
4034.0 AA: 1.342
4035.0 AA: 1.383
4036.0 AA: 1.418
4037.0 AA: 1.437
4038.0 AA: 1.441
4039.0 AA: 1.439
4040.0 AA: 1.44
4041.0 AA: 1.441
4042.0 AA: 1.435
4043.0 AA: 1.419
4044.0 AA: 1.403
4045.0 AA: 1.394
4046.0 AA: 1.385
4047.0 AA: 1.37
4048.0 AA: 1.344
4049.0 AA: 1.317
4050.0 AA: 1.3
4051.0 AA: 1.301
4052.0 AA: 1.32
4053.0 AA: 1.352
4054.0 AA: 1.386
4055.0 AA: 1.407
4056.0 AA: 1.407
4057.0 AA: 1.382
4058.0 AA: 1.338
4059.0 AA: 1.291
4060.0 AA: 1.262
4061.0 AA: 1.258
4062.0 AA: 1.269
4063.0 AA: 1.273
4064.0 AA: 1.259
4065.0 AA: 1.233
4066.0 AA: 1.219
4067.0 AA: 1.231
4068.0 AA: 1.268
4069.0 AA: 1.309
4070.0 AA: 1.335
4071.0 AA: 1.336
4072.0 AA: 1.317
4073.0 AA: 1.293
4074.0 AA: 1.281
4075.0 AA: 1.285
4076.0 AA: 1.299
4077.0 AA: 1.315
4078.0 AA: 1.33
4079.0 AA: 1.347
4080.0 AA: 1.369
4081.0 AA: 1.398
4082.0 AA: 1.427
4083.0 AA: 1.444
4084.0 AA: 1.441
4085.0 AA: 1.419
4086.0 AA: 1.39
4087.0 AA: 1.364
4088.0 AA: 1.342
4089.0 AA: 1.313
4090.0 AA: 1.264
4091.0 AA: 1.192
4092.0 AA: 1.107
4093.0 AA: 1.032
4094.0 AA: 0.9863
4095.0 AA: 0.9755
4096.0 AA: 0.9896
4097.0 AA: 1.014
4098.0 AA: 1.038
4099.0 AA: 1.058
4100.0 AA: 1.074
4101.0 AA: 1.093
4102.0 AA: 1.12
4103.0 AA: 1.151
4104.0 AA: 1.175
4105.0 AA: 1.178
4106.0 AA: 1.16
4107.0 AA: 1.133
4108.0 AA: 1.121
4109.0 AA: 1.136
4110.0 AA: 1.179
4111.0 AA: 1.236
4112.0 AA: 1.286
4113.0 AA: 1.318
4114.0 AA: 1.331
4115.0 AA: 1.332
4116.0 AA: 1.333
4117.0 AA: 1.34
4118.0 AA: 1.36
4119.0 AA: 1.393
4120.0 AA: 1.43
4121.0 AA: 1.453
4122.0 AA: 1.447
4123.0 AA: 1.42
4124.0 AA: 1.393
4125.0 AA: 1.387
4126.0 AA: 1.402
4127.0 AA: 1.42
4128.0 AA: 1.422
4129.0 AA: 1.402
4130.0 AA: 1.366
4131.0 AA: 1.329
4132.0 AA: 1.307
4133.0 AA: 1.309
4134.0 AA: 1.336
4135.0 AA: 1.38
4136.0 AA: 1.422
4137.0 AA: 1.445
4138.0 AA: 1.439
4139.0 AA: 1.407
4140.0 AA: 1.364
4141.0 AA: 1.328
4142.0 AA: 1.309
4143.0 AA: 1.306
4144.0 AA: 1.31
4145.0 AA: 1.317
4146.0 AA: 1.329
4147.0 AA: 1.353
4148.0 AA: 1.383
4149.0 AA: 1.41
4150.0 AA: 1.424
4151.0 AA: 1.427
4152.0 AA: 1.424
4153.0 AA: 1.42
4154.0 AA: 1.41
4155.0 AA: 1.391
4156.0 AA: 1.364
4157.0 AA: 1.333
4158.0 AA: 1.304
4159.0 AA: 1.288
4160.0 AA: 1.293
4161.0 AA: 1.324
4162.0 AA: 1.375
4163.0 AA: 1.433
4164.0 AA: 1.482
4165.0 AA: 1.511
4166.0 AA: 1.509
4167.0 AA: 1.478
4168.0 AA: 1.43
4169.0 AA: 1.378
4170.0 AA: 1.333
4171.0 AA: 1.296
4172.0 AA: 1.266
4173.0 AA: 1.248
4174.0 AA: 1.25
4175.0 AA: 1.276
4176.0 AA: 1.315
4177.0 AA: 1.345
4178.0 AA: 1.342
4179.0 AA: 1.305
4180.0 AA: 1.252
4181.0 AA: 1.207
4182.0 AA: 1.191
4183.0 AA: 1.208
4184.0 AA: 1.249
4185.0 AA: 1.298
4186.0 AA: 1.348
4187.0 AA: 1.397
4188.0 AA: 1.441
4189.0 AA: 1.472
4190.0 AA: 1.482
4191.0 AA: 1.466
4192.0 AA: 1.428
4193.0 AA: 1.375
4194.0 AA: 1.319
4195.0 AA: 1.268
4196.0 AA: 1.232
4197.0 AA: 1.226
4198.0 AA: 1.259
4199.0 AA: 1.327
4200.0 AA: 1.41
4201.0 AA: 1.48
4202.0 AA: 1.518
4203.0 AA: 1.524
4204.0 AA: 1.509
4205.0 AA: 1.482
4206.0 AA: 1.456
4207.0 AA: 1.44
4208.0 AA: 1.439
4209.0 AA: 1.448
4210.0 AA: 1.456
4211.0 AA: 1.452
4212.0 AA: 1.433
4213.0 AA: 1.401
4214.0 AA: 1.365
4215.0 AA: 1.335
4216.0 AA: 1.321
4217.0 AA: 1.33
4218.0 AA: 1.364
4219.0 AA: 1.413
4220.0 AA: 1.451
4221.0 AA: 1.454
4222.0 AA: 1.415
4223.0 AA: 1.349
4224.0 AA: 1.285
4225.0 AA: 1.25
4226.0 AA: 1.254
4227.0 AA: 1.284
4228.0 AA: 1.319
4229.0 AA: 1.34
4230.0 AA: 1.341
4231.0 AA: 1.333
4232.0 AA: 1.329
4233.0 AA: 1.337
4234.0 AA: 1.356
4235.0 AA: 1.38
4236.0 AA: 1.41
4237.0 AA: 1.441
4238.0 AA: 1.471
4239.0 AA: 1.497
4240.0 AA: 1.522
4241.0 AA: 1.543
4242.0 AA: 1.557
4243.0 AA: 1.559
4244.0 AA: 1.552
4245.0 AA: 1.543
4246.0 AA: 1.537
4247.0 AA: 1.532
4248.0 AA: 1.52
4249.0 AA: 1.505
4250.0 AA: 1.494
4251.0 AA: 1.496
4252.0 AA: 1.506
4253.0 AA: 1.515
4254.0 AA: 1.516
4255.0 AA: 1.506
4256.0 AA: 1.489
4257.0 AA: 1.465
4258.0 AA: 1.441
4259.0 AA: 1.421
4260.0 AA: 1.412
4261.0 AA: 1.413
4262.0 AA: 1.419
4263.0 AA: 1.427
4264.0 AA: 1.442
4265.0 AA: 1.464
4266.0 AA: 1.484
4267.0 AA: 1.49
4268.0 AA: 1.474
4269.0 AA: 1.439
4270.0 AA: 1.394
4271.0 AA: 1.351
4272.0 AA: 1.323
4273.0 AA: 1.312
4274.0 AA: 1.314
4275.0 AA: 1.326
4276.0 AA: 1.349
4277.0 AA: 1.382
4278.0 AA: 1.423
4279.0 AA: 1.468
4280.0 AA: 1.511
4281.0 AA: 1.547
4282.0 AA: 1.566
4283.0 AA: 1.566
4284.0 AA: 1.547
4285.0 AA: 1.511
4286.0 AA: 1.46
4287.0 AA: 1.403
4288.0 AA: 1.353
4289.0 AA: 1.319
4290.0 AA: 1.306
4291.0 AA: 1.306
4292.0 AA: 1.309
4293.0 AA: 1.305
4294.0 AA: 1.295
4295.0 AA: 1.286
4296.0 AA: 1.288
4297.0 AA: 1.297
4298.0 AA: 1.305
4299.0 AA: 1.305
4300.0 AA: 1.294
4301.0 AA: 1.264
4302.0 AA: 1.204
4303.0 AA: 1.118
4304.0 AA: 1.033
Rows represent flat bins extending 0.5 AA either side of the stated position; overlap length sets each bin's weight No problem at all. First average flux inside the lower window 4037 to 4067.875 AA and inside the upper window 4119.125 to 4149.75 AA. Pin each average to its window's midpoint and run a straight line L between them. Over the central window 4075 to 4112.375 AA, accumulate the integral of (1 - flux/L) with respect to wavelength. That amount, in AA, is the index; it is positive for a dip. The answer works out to 4.0 AA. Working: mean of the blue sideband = 1.34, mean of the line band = 1.21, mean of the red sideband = 1.38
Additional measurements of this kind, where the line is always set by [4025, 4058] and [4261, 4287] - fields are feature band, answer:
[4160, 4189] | 1.5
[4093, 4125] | 4.2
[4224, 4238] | 0.9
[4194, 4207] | 0.3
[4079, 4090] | 0.1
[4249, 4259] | -0.4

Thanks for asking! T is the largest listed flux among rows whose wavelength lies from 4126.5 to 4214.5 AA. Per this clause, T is 1.524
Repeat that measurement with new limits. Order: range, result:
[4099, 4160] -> 1.453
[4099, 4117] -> 1.34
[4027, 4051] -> 1.441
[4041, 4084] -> 1.444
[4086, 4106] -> 1.39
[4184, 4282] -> 1.566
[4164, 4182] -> 1.511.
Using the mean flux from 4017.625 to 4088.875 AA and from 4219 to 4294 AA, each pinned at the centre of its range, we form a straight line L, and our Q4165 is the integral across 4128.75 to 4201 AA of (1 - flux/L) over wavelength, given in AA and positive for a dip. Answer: 2.2 AA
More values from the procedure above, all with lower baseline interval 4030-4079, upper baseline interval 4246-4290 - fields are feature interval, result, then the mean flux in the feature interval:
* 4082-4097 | 1.36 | 1.23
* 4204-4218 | 0.04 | 1.41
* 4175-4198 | 1.35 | 1.32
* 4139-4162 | 0.50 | 1.36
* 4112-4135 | 0.01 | 1.37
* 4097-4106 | 1.67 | 1.11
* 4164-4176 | 0.28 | 1.36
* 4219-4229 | 0.57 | 1.34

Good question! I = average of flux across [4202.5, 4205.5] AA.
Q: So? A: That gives 1.5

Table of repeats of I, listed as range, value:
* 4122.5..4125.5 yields 1.4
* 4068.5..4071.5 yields 1.33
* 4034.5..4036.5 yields 1.4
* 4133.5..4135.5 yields 1.36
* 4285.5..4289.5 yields 1.38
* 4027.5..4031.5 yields 1.37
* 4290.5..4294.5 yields 1.3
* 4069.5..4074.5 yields 1.31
